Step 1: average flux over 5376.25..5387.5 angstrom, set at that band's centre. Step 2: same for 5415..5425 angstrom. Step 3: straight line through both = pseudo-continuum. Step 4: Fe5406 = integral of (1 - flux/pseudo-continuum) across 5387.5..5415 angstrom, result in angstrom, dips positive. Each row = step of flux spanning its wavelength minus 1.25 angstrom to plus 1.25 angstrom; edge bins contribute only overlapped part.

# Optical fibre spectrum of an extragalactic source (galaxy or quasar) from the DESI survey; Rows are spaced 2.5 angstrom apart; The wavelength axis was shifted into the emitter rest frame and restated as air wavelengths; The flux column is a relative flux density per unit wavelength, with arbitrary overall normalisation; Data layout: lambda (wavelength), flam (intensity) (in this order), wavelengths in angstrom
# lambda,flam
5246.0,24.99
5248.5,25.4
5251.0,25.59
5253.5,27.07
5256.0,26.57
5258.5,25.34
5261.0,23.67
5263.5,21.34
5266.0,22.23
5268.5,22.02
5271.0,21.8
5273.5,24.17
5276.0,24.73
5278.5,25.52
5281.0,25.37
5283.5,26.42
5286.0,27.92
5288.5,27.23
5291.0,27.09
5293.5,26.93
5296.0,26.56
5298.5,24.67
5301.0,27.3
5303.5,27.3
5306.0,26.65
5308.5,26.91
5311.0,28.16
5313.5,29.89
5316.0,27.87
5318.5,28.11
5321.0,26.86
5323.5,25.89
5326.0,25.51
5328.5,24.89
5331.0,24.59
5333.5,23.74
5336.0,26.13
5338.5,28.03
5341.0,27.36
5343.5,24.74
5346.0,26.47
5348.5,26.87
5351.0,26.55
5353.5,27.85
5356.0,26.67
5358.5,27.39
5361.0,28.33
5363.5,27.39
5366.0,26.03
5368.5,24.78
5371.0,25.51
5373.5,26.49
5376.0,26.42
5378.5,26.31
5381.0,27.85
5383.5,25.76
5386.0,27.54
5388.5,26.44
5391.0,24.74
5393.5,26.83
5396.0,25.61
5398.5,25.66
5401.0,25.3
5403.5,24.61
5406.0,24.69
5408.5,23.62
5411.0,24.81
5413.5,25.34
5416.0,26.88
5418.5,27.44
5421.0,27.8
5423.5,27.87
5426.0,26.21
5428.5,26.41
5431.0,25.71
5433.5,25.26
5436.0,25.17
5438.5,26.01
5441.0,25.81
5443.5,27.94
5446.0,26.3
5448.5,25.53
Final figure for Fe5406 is 1.93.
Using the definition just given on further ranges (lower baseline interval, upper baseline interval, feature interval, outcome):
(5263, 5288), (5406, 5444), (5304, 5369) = -4.3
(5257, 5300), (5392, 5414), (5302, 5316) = -1.6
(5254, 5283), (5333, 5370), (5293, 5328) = -2.3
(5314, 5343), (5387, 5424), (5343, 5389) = -1.0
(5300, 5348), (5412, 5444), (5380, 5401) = 0.2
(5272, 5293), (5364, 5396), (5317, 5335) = 0.3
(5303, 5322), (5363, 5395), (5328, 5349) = 1.0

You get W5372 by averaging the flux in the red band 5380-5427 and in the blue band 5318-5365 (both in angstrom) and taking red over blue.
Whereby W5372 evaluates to 0.98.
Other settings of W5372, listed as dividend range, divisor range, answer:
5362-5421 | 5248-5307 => 1.02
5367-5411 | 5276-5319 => 0.95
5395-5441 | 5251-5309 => 1.02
